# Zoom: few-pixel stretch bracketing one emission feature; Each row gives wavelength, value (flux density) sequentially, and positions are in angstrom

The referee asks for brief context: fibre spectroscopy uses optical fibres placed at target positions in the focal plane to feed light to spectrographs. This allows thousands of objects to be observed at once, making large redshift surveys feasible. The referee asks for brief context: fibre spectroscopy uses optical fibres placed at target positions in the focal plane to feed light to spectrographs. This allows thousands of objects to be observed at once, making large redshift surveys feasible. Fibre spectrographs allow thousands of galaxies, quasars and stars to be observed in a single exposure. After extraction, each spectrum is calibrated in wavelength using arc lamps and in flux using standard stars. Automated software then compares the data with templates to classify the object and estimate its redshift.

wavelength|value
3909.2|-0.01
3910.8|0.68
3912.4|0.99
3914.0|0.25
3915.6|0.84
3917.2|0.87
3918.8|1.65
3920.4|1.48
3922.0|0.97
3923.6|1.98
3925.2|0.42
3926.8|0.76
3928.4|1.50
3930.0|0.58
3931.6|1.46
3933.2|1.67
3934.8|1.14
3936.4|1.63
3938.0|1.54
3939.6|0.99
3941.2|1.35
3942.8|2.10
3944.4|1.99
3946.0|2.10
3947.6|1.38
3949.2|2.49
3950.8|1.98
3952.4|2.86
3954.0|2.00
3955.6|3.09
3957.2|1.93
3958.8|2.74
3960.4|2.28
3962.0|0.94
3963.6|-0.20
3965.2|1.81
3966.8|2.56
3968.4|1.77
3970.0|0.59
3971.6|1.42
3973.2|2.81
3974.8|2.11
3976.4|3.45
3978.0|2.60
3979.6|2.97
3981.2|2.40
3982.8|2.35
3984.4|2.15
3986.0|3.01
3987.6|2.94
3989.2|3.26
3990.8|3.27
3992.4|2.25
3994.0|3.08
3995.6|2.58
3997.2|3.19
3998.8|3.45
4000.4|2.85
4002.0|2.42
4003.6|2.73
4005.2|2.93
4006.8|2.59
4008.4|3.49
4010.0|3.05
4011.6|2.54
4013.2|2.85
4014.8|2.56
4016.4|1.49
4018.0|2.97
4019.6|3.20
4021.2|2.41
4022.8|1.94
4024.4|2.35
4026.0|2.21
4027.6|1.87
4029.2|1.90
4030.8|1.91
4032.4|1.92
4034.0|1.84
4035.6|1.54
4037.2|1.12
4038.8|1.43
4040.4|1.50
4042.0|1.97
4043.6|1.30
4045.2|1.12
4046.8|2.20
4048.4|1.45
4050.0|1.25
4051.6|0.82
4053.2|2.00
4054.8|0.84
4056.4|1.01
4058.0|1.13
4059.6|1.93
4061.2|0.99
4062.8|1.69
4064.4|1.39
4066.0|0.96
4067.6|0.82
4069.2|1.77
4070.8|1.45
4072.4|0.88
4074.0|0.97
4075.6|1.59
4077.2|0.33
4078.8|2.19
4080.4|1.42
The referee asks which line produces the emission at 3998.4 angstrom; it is C IV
